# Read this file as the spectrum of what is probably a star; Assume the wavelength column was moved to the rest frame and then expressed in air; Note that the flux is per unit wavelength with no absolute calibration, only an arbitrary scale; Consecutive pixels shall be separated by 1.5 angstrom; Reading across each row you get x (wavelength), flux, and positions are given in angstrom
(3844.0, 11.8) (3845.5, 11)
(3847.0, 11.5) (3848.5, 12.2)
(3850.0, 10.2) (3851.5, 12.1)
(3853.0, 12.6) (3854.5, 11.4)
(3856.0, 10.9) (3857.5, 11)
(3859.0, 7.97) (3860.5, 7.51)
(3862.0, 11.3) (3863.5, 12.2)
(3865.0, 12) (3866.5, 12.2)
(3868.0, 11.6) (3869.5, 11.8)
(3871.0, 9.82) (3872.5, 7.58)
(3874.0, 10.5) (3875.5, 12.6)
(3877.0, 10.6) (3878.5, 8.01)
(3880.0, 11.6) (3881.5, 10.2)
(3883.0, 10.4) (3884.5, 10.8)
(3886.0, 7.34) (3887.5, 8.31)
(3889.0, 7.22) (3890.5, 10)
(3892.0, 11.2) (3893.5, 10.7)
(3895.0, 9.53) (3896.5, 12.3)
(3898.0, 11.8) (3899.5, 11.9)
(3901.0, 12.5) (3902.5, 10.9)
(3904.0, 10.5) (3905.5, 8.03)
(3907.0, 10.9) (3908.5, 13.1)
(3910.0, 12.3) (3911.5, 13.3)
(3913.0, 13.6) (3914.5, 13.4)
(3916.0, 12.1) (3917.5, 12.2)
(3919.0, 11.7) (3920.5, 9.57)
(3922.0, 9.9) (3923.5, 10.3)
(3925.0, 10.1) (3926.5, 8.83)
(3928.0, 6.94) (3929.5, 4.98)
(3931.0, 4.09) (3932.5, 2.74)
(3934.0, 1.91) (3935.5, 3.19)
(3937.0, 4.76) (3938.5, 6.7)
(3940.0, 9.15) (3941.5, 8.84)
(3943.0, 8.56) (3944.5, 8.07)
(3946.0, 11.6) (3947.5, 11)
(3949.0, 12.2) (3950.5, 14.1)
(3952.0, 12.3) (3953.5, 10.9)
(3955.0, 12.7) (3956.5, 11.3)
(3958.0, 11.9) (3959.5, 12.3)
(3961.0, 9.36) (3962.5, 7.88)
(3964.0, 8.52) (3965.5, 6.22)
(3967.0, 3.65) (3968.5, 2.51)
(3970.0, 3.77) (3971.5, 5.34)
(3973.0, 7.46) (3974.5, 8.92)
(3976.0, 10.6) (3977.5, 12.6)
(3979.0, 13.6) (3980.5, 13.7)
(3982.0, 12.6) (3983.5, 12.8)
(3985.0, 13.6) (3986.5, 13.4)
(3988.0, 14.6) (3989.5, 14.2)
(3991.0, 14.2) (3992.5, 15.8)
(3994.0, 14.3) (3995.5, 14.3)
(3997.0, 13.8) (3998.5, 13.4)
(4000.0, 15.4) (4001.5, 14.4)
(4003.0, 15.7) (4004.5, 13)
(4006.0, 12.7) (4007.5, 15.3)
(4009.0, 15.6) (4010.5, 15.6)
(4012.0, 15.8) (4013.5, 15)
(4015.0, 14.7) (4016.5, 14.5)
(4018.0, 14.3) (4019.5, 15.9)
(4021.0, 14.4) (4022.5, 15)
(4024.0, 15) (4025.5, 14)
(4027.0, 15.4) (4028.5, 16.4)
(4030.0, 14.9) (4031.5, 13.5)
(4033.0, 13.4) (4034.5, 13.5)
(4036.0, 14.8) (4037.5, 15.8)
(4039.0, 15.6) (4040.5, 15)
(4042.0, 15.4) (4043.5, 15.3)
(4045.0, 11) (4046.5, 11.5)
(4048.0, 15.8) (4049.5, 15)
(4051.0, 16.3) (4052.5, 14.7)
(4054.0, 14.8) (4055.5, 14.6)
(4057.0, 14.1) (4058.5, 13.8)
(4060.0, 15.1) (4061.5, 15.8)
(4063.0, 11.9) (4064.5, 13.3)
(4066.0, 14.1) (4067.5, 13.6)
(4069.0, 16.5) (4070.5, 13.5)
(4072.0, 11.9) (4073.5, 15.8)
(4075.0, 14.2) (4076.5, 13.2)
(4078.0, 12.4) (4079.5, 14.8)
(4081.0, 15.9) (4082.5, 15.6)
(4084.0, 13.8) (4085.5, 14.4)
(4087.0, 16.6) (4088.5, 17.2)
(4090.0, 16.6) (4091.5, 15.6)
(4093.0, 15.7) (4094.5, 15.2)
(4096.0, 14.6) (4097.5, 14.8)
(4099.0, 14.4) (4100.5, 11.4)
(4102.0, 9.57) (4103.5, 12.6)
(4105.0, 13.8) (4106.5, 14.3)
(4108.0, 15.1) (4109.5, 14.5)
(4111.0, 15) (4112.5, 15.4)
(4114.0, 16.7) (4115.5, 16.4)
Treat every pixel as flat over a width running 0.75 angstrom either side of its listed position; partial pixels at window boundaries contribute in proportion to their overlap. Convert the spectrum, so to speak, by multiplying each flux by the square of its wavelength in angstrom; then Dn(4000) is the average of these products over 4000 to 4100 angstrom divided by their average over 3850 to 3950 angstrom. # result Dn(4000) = 1.59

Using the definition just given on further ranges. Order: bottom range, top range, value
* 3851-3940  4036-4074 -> 1.58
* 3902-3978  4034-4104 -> 1.68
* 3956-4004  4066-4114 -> 1.35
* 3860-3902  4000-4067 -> 1.50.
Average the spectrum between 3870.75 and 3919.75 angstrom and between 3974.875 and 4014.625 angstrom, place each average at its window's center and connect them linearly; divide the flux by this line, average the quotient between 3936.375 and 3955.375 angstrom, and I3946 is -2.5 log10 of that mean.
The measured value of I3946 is 0.24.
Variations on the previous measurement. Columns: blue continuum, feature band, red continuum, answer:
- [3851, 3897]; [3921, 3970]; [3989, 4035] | 0.454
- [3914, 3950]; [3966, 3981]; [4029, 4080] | 0.285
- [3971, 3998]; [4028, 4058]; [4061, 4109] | -0.073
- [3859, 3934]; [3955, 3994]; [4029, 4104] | 0.153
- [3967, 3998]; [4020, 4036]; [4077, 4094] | -0.114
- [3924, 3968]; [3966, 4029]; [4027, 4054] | -0.093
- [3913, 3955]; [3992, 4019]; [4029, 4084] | -0.204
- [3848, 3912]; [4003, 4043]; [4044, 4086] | -0.108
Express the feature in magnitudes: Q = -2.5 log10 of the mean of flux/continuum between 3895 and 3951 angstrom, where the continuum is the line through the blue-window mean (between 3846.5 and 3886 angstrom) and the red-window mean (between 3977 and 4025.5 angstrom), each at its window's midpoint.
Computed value 0.25 mag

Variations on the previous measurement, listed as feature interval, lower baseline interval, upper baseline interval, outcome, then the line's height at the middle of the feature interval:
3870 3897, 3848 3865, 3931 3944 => -0.09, 9.15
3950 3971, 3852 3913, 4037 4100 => 0.34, 12.3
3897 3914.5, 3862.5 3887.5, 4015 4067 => -0.05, 11.3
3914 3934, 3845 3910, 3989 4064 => 0.34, 11.9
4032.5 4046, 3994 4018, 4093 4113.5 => 0.00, 14.4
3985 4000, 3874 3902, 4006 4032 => -0.02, 14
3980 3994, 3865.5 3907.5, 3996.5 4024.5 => 0.00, 13.9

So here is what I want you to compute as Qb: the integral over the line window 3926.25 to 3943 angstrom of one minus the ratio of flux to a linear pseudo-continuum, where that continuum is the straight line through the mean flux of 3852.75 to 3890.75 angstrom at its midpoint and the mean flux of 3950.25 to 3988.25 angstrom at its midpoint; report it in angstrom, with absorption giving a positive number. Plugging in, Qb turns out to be 7.4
